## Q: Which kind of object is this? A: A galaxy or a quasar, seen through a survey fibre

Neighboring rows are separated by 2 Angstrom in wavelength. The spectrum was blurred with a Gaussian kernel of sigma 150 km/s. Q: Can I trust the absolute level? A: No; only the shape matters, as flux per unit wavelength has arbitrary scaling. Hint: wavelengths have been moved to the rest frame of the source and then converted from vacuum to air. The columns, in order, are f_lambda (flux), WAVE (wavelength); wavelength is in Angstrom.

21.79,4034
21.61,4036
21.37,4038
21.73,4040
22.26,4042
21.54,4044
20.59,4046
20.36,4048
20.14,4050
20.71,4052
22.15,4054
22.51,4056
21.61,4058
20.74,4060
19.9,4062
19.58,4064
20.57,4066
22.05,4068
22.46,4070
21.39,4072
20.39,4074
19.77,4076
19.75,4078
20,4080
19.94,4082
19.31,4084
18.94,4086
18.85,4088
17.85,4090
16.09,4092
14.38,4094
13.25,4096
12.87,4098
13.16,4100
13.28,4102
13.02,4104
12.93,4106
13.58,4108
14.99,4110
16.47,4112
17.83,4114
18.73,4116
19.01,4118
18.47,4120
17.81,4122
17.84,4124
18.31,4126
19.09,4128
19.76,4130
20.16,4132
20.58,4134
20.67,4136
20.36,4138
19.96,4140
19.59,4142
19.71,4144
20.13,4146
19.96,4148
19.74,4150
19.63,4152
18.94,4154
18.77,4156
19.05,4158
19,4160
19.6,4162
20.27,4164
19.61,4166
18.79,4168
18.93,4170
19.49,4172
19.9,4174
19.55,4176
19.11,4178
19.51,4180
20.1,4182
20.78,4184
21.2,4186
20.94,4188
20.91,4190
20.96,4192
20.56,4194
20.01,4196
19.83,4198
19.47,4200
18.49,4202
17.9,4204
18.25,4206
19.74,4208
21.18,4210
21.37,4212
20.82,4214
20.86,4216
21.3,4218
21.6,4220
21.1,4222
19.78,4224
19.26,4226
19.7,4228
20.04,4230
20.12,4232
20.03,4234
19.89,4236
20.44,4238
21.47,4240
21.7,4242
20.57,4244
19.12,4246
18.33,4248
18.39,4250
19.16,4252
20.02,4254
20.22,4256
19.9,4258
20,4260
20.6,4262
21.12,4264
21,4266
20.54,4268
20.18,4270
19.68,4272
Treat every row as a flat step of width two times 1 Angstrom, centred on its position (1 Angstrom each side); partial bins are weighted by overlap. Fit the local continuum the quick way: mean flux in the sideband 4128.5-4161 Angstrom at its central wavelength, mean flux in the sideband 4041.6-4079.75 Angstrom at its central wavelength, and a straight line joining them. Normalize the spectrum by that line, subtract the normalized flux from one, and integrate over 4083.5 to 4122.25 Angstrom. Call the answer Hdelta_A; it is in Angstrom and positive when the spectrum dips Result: 8.3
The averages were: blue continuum 20.9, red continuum 19.7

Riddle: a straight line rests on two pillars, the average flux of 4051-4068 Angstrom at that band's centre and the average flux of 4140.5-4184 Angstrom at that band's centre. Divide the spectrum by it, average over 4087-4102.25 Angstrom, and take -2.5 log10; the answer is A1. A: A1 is 0.337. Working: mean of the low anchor 21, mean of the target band 15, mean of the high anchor 19.5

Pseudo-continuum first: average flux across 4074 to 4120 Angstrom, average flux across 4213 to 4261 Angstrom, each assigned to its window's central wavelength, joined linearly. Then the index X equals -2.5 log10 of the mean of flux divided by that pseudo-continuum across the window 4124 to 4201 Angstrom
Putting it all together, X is -0.09 mag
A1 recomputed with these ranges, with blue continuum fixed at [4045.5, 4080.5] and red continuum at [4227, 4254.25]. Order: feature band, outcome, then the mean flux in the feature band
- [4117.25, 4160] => 0.06 mag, 19.4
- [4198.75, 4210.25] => 0.06 mag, 19.1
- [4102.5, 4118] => 0.31 mag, 15.5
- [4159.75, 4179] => 0.05 mag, 19.4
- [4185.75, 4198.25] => -0.03 mag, 20.6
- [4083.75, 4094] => 0.17 mag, 17.8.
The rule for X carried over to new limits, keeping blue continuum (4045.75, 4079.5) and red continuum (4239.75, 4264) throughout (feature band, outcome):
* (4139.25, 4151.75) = 0.034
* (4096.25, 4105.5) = 0.496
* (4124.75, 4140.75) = 0.037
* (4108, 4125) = 0.183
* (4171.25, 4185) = 0.028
